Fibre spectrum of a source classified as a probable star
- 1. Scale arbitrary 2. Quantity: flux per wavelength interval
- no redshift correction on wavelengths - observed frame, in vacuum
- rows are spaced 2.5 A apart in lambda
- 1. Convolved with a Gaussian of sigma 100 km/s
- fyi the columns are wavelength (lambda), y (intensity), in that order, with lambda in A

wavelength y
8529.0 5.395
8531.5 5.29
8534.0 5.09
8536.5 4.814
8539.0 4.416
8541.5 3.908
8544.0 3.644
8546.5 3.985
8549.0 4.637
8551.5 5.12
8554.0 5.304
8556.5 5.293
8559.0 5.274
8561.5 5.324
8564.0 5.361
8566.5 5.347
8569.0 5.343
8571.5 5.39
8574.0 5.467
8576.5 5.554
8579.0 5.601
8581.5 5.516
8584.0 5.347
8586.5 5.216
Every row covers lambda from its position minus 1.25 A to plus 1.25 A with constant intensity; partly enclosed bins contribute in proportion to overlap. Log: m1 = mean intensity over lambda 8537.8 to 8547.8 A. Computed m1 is 3.99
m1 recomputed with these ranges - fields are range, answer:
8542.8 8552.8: 4.35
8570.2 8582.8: 5.5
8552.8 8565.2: 5.31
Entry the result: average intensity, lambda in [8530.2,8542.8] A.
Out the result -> 4.7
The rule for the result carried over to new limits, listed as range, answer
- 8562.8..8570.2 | 5.35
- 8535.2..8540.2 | 4.62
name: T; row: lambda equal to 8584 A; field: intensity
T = 5.347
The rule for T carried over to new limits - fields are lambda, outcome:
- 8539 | 4.416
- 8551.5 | 5.12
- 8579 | 5.601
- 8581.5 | 5.516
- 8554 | 5.304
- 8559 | 5.274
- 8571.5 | 5.39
